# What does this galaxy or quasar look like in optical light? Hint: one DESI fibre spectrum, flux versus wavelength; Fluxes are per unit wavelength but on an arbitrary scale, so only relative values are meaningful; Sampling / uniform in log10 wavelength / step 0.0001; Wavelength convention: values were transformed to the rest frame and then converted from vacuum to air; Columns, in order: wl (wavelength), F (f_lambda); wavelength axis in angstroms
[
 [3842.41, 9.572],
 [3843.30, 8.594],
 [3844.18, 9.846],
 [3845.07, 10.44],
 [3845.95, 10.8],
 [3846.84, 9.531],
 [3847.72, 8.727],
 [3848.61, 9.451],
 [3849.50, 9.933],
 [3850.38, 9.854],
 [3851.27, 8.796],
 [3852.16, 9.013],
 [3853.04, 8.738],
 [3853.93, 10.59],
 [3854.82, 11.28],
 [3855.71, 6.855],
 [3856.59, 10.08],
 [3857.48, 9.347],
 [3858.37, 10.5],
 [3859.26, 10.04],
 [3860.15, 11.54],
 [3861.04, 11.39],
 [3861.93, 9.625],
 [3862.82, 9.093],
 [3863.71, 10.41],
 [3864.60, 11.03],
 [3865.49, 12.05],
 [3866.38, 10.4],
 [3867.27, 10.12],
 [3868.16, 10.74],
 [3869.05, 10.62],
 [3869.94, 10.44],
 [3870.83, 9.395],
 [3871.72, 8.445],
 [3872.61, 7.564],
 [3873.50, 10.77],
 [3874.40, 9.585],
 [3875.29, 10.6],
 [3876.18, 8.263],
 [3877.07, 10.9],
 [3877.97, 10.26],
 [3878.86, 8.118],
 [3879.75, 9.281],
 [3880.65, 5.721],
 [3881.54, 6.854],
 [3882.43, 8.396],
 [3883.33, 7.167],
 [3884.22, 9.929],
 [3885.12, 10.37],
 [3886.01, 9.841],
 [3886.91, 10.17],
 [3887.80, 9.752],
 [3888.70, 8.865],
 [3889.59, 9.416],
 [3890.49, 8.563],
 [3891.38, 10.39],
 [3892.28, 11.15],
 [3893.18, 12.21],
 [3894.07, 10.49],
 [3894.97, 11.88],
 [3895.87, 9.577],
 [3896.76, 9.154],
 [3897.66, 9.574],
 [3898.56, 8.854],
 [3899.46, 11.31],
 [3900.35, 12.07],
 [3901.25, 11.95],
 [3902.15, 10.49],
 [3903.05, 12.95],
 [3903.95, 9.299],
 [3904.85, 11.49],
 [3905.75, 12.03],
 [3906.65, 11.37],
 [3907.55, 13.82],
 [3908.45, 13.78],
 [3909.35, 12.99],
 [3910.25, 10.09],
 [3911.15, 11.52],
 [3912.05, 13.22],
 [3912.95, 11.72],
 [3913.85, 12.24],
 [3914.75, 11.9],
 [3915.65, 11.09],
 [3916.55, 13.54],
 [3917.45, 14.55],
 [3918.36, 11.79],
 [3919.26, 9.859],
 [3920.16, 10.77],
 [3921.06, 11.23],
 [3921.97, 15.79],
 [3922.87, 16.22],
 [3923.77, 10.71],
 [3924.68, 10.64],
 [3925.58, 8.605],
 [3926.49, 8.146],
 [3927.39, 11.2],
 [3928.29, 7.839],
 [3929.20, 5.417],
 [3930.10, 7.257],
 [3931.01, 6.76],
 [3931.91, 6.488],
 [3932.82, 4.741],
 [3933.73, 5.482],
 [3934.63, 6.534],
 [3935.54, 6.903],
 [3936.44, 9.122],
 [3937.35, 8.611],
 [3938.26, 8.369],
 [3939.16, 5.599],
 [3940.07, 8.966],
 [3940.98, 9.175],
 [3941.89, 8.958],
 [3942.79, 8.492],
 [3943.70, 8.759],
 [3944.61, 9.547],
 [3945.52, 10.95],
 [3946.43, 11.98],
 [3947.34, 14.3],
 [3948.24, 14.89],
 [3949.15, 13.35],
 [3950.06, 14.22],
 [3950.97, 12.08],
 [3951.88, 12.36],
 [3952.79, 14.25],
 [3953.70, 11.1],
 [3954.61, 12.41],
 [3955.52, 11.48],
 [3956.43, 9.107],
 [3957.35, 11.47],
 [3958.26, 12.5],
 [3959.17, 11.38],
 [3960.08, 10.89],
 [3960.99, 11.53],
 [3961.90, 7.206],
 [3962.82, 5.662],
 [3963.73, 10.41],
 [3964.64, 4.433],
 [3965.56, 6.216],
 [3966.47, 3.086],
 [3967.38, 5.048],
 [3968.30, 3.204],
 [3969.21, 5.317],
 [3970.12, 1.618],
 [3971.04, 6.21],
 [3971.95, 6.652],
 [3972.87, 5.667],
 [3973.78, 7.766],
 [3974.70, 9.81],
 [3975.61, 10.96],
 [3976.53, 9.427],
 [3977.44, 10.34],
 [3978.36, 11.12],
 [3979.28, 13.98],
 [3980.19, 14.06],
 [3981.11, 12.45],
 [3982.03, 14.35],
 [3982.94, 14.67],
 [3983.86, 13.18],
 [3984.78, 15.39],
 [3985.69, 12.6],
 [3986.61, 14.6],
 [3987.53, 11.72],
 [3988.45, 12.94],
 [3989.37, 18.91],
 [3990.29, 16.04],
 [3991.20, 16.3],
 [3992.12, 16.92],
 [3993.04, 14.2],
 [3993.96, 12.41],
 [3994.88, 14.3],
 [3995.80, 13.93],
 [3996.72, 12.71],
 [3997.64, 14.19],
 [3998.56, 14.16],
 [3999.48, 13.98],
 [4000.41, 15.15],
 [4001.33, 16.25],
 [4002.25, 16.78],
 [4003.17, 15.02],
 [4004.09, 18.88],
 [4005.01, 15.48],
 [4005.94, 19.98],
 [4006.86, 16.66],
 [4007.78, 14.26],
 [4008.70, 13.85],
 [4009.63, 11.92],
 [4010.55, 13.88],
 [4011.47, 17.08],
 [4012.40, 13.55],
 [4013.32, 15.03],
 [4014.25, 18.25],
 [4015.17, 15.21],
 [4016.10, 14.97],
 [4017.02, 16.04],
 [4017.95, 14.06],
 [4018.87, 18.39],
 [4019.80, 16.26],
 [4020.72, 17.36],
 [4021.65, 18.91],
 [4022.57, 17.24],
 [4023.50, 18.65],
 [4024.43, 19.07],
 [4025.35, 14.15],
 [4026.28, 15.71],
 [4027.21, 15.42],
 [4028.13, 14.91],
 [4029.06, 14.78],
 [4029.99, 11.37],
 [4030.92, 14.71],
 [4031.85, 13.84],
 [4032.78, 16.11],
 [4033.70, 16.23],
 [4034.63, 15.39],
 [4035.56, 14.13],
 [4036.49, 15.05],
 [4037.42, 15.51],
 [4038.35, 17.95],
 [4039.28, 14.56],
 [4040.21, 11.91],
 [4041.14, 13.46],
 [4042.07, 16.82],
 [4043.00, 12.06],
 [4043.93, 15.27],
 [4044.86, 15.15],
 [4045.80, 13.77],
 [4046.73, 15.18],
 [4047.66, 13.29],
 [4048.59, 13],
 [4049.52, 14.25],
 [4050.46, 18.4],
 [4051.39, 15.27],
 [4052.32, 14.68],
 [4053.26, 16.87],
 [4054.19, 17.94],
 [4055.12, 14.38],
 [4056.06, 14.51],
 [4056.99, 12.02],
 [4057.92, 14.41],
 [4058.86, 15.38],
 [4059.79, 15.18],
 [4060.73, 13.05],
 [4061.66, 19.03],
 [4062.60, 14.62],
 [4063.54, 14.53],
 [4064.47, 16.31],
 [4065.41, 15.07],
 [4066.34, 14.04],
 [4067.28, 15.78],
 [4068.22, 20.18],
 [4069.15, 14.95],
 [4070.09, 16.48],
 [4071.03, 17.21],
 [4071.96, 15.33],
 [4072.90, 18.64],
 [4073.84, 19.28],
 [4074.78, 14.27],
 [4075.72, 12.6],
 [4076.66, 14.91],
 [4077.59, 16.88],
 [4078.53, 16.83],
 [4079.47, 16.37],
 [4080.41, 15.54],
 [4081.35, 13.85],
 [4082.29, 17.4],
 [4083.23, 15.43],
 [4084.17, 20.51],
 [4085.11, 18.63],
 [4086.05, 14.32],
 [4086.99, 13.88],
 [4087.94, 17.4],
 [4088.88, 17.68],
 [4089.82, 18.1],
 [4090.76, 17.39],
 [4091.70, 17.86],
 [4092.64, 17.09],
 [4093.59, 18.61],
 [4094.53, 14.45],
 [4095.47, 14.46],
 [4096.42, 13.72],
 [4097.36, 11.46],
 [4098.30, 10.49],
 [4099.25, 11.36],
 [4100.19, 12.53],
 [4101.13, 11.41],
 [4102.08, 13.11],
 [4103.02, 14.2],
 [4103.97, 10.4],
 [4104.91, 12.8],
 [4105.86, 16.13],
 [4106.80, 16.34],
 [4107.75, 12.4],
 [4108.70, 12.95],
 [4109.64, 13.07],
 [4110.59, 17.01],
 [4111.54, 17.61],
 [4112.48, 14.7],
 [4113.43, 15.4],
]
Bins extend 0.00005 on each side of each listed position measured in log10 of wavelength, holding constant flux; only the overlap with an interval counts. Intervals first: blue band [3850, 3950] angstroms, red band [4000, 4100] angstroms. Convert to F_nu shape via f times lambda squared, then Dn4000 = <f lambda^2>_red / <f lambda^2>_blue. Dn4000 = 1.7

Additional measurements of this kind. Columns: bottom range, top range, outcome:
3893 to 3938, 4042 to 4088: 1.61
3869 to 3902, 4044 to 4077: 1.74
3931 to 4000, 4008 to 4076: 1.51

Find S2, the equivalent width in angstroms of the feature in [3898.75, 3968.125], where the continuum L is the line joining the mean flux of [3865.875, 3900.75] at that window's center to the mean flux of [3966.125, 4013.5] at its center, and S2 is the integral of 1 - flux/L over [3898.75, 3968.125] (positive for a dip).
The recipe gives 4.6 angstroms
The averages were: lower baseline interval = 9.68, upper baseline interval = 12.7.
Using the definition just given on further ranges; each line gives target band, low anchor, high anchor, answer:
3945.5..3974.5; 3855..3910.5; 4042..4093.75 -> 7.3 angstroms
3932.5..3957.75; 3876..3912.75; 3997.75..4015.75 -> 5.2 angstroms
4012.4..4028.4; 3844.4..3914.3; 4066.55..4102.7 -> -2.8 angstroms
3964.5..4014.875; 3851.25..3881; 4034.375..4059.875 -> 2.9 angstroms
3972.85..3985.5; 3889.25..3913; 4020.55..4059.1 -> 1.5 angstroms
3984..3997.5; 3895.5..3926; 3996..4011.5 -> 0.3 angstroms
